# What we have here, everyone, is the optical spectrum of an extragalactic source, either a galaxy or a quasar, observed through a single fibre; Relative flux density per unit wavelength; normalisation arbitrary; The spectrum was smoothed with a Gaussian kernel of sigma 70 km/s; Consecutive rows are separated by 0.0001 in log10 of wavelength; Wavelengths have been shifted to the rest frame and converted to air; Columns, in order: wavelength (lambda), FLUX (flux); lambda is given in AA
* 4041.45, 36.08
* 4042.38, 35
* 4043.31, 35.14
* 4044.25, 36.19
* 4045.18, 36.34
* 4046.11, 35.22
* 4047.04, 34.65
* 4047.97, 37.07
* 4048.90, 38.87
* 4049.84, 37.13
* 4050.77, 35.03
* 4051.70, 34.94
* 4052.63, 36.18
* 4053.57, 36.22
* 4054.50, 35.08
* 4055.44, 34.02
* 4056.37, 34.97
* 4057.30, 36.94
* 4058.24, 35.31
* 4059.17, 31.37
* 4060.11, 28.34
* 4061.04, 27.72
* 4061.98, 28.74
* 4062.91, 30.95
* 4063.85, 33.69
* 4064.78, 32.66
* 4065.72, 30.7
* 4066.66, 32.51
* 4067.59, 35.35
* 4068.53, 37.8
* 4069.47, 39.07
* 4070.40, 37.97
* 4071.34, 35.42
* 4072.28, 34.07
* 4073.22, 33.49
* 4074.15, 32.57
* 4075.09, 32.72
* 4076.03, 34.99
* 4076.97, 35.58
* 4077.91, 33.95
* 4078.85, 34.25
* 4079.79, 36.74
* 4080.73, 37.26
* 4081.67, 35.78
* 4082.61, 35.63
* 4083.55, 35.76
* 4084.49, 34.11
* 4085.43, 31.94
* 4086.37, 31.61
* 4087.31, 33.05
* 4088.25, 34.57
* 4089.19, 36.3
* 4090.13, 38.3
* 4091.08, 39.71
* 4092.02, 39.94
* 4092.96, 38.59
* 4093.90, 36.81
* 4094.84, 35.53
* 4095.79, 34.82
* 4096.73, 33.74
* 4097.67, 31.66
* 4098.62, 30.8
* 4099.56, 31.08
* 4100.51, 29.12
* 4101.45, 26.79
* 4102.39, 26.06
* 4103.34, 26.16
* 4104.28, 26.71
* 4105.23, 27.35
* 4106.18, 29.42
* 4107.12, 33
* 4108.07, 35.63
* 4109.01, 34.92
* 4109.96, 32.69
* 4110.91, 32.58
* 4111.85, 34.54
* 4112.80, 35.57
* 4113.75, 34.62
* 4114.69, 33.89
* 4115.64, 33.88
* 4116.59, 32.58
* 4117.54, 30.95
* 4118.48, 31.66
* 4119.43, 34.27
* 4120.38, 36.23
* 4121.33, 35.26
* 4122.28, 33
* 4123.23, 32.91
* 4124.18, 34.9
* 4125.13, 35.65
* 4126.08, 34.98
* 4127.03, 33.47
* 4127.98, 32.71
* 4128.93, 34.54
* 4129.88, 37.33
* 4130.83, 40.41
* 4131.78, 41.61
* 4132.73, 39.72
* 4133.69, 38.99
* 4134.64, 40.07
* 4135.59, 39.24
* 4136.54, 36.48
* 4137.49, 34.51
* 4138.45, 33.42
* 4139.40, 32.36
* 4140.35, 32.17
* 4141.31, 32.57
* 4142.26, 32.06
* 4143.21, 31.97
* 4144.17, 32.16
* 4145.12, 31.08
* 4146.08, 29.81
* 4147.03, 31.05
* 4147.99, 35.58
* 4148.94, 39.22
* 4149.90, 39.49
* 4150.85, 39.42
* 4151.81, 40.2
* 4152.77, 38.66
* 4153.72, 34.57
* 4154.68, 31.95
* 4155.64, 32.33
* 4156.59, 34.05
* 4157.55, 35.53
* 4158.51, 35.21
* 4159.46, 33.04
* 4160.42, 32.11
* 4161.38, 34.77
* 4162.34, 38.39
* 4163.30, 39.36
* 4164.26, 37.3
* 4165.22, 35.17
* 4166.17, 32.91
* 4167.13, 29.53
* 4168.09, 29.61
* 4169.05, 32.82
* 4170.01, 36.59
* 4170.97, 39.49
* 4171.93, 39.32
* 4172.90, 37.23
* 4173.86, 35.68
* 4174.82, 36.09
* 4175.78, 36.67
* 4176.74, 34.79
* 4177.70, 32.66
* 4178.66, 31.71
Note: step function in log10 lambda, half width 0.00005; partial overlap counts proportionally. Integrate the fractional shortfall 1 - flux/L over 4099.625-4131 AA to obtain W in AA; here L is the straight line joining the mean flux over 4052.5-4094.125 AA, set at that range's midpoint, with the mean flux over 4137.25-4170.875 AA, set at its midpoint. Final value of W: 1.6 AA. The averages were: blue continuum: 34.6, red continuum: 34.4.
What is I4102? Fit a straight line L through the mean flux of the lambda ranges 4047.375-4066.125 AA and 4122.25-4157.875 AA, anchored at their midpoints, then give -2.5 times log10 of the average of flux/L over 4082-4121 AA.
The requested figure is 0.04 mag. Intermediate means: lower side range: 33.8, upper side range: 35.3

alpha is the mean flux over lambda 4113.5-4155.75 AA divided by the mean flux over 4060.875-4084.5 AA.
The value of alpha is 1.02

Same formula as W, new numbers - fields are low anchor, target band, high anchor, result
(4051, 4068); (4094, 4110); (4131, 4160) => 1.50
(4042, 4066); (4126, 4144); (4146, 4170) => -0.44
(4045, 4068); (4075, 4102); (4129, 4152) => 0.11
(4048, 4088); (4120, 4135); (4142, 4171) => -0.78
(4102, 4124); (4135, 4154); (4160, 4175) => -0.39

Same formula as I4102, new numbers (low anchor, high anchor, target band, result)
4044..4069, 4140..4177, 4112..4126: 0.02 mag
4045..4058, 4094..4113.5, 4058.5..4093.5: -0.02 mag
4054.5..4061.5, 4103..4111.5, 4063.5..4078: -0.07 mag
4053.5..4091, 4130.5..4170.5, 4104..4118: 0.07 mag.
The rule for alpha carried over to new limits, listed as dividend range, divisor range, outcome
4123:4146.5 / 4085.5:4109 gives 1.07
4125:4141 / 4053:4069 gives 1.10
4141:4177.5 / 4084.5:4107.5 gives 1.07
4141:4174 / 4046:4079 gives 1.02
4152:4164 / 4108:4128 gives 1.04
